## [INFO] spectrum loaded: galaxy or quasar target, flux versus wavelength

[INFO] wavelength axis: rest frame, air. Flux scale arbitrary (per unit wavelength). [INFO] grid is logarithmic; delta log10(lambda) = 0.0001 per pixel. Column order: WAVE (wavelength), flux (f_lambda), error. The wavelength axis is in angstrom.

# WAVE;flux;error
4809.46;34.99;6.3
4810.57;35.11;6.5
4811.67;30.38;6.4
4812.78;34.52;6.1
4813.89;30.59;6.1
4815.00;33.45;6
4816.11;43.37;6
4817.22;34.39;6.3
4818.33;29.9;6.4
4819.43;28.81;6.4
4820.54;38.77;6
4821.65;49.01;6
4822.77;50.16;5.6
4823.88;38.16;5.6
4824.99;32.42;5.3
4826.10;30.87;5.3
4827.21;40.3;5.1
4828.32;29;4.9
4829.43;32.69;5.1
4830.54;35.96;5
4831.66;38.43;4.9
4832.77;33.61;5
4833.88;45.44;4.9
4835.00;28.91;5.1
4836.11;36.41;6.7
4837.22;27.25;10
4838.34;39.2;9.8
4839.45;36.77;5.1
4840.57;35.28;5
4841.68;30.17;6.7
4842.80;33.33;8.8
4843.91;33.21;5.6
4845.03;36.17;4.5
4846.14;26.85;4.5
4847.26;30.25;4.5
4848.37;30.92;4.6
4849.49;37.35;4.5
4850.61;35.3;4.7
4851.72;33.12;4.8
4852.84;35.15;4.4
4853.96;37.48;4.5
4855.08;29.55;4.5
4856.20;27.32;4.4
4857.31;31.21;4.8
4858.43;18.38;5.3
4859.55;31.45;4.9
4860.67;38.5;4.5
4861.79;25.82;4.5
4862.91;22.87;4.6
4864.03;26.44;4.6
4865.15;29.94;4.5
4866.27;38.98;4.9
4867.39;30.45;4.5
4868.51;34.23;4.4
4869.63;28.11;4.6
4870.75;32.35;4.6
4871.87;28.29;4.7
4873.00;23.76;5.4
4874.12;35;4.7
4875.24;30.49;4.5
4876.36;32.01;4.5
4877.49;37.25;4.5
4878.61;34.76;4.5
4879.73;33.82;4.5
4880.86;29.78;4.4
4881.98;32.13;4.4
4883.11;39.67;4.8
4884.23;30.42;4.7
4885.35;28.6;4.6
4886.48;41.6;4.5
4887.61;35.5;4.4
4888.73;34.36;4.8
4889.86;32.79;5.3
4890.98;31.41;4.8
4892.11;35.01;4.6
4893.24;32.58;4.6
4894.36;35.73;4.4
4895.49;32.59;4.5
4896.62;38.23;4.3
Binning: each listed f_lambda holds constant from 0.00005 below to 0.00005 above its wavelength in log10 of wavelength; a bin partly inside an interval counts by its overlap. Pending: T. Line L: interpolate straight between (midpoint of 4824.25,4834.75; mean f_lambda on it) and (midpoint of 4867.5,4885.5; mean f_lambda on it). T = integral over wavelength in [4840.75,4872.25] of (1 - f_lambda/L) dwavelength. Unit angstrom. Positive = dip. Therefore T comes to 2.0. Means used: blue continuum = 35.3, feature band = 31.3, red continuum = 32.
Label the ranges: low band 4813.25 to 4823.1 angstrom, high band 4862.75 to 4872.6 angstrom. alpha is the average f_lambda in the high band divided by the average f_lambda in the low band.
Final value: 0.81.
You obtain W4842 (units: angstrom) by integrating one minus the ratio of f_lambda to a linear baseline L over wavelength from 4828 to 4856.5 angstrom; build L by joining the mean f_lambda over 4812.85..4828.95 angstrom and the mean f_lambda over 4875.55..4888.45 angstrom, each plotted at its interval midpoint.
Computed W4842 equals 1.4 angstrom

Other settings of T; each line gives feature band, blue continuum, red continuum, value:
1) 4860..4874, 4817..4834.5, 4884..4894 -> 1.87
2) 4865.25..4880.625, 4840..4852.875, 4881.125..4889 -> 0.84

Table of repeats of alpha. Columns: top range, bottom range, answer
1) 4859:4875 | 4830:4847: 0.89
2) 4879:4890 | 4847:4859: 1.08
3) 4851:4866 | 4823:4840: 0.85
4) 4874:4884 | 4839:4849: 1.04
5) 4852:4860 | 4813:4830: 0.84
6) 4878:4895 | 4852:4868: 1.12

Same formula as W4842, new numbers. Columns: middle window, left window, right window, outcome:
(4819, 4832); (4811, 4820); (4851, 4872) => -1.8 angstrom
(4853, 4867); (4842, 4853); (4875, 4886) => 1.3 angstrom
